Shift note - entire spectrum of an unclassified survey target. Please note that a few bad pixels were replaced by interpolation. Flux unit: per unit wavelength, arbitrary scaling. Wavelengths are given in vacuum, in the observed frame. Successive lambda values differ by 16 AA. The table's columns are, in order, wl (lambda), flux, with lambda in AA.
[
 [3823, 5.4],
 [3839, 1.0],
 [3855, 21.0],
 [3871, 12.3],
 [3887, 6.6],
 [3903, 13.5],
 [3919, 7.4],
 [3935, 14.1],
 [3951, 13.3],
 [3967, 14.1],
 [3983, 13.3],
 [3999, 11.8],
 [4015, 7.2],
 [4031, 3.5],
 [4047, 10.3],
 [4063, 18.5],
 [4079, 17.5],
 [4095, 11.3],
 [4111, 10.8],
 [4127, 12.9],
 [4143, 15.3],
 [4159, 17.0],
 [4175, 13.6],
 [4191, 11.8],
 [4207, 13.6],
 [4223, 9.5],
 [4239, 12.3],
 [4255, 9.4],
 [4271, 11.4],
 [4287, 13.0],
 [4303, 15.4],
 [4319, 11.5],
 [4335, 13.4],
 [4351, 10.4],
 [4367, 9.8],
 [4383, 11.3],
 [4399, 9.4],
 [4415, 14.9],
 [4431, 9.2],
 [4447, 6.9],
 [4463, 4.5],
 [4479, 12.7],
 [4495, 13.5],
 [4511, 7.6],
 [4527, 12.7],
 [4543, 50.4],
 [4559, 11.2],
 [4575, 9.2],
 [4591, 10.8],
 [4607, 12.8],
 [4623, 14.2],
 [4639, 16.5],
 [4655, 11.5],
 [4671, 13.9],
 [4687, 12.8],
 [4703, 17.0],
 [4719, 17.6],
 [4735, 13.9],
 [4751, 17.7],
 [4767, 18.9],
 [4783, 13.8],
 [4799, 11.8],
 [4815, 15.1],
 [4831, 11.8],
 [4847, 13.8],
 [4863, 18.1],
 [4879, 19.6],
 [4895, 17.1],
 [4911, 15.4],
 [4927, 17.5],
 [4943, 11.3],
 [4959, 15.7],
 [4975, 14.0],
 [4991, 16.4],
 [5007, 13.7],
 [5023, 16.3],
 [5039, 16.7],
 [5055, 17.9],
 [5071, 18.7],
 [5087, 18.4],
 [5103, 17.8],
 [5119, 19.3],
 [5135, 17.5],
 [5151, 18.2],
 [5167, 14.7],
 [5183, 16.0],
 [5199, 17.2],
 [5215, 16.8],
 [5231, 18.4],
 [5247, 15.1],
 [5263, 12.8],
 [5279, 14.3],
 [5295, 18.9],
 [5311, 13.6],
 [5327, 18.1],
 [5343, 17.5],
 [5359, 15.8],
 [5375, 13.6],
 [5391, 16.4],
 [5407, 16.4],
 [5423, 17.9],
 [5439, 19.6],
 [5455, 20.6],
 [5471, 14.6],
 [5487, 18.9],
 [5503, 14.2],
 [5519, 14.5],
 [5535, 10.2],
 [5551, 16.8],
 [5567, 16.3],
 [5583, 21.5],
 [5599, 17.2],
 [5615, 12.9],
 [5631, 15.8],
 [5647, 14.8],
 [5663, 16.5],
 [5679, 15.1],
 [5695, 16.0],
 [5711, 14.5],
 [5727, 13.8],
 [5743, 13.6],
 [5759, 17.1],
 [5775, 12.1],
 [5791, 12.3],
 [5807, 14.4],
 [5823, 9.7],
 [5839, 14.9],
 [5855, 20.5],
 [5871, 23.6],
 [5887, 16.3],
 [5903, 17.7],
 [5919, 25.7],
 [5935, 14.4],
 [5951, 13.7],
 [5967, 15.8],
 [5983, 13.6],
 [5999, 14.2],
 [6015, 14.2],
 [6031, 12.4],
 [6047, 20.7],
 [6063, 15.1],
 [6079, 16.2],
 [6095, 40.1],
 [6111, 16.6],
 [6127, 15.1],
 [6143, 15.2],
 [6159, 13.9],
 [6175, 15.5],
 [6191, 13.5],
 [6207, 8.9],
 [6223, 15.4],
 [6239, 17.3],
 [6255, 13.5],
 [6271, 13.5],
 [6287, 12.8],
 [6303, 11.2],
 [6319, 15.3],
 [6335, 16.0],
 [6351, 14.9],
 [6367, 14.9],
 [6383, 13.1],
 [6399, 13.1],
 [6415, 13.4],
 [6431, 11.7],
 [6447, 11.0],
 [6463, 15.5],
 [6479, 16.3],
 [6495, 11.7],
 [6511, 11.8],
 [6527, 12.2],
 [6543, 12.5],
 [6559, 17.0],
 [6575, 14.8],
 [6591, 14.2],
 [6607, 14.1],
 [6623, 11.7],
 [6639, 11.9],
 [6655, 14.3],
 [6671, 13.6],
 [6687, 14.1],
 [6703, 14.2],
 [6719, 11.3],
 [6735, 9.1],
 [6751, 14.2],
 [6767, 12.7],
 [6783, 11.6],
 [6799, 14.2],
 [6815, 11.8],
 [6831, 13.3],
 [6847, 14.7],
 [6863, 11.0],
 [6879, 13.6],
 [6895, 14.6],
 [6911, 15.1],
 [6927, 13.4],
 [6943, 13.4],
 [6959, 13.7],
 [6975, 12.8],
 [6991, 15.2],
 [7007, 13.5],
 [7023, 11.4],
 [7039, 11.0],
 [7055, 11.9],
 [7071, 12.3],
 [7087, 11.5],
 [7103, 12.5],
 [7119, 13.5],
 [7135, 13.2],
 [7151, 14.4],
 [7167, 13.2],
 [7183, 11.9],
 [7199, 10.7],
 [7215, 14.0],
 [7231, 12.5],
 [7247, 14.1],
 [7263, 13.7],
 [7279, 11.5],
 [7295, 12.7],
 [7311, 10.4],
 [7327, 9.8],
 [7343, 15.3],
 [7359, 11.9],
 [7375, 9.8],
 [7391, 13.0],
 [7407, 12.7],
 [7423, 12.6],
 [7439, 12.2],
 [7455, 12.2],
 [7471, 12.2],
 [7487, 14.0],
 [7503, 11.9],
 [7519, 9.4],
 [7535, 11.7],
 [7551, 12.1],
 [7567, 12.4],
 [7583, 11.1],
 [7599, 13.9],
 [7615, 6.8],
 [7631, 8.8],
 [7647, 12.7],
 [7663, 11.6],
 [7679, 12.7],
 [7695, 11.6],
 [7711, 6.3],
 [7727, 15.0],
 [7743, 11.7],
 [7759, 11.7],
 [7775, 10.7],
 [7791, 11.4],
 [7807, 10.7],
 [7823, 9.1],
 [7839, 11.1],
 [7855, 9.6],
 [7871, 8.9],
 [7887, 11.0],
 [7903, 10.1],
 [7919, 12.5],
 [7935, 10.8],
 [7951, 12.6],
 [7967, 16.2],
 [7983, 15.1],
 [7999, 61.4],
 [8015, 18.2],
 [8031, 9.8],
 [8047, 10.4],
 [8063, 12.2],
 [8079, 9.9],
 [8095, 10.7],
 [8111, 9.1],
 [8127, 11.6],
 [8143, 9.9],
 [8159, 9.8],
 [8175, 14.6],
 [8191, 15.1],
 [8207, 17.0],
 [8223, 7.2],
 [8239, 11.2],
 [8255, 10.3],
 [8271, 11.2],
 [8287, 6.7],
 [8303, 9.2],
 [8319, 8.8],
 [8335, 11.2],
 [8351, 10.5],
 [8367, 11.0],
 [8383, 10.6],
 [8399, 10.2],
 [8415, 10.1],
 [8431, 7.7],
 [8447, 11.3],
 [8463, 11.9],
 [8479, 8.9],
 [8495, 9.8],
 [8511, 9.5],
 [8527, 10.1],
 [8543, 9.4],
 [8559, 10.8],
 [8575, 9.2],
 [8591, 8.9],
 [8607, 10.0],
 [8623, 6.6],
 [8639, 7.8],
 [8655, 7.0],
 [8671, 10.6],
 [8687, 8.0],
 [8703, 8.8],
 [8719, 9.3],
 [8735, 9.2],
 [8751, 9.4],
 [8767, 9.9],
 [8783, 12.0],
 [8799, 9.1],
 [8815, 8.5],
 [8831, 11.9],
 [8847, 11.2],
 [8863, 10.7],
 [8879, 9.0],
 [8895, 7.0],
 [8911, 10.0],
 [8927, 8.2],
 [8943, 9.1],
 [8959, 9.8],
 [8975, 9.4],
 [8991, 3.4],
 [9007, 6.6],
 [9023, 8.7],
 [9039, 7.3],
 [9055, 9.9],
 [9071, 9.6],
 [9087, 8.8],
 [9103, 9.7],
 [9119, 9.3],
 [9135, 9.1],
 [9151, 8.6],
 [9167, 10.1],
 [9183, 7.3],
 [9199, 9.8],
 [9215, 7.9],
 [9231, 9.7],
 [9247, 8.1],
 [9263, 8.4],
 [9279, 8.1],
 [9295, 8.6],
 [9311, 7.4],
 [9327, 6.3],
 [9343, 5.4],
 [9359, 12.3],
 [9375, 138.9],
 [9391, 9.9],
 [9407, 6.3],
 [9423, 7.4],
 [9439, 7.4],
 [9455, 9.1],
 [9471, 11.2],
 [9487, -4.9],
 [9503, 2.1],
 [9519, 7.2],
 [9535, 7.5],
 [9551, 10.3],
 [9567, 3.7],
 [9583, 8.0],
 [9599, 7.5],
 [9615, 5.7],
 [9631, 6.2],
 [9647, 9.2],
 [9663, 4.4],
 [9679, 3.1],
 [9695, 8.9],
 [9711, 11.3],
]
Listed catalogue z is 0.22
